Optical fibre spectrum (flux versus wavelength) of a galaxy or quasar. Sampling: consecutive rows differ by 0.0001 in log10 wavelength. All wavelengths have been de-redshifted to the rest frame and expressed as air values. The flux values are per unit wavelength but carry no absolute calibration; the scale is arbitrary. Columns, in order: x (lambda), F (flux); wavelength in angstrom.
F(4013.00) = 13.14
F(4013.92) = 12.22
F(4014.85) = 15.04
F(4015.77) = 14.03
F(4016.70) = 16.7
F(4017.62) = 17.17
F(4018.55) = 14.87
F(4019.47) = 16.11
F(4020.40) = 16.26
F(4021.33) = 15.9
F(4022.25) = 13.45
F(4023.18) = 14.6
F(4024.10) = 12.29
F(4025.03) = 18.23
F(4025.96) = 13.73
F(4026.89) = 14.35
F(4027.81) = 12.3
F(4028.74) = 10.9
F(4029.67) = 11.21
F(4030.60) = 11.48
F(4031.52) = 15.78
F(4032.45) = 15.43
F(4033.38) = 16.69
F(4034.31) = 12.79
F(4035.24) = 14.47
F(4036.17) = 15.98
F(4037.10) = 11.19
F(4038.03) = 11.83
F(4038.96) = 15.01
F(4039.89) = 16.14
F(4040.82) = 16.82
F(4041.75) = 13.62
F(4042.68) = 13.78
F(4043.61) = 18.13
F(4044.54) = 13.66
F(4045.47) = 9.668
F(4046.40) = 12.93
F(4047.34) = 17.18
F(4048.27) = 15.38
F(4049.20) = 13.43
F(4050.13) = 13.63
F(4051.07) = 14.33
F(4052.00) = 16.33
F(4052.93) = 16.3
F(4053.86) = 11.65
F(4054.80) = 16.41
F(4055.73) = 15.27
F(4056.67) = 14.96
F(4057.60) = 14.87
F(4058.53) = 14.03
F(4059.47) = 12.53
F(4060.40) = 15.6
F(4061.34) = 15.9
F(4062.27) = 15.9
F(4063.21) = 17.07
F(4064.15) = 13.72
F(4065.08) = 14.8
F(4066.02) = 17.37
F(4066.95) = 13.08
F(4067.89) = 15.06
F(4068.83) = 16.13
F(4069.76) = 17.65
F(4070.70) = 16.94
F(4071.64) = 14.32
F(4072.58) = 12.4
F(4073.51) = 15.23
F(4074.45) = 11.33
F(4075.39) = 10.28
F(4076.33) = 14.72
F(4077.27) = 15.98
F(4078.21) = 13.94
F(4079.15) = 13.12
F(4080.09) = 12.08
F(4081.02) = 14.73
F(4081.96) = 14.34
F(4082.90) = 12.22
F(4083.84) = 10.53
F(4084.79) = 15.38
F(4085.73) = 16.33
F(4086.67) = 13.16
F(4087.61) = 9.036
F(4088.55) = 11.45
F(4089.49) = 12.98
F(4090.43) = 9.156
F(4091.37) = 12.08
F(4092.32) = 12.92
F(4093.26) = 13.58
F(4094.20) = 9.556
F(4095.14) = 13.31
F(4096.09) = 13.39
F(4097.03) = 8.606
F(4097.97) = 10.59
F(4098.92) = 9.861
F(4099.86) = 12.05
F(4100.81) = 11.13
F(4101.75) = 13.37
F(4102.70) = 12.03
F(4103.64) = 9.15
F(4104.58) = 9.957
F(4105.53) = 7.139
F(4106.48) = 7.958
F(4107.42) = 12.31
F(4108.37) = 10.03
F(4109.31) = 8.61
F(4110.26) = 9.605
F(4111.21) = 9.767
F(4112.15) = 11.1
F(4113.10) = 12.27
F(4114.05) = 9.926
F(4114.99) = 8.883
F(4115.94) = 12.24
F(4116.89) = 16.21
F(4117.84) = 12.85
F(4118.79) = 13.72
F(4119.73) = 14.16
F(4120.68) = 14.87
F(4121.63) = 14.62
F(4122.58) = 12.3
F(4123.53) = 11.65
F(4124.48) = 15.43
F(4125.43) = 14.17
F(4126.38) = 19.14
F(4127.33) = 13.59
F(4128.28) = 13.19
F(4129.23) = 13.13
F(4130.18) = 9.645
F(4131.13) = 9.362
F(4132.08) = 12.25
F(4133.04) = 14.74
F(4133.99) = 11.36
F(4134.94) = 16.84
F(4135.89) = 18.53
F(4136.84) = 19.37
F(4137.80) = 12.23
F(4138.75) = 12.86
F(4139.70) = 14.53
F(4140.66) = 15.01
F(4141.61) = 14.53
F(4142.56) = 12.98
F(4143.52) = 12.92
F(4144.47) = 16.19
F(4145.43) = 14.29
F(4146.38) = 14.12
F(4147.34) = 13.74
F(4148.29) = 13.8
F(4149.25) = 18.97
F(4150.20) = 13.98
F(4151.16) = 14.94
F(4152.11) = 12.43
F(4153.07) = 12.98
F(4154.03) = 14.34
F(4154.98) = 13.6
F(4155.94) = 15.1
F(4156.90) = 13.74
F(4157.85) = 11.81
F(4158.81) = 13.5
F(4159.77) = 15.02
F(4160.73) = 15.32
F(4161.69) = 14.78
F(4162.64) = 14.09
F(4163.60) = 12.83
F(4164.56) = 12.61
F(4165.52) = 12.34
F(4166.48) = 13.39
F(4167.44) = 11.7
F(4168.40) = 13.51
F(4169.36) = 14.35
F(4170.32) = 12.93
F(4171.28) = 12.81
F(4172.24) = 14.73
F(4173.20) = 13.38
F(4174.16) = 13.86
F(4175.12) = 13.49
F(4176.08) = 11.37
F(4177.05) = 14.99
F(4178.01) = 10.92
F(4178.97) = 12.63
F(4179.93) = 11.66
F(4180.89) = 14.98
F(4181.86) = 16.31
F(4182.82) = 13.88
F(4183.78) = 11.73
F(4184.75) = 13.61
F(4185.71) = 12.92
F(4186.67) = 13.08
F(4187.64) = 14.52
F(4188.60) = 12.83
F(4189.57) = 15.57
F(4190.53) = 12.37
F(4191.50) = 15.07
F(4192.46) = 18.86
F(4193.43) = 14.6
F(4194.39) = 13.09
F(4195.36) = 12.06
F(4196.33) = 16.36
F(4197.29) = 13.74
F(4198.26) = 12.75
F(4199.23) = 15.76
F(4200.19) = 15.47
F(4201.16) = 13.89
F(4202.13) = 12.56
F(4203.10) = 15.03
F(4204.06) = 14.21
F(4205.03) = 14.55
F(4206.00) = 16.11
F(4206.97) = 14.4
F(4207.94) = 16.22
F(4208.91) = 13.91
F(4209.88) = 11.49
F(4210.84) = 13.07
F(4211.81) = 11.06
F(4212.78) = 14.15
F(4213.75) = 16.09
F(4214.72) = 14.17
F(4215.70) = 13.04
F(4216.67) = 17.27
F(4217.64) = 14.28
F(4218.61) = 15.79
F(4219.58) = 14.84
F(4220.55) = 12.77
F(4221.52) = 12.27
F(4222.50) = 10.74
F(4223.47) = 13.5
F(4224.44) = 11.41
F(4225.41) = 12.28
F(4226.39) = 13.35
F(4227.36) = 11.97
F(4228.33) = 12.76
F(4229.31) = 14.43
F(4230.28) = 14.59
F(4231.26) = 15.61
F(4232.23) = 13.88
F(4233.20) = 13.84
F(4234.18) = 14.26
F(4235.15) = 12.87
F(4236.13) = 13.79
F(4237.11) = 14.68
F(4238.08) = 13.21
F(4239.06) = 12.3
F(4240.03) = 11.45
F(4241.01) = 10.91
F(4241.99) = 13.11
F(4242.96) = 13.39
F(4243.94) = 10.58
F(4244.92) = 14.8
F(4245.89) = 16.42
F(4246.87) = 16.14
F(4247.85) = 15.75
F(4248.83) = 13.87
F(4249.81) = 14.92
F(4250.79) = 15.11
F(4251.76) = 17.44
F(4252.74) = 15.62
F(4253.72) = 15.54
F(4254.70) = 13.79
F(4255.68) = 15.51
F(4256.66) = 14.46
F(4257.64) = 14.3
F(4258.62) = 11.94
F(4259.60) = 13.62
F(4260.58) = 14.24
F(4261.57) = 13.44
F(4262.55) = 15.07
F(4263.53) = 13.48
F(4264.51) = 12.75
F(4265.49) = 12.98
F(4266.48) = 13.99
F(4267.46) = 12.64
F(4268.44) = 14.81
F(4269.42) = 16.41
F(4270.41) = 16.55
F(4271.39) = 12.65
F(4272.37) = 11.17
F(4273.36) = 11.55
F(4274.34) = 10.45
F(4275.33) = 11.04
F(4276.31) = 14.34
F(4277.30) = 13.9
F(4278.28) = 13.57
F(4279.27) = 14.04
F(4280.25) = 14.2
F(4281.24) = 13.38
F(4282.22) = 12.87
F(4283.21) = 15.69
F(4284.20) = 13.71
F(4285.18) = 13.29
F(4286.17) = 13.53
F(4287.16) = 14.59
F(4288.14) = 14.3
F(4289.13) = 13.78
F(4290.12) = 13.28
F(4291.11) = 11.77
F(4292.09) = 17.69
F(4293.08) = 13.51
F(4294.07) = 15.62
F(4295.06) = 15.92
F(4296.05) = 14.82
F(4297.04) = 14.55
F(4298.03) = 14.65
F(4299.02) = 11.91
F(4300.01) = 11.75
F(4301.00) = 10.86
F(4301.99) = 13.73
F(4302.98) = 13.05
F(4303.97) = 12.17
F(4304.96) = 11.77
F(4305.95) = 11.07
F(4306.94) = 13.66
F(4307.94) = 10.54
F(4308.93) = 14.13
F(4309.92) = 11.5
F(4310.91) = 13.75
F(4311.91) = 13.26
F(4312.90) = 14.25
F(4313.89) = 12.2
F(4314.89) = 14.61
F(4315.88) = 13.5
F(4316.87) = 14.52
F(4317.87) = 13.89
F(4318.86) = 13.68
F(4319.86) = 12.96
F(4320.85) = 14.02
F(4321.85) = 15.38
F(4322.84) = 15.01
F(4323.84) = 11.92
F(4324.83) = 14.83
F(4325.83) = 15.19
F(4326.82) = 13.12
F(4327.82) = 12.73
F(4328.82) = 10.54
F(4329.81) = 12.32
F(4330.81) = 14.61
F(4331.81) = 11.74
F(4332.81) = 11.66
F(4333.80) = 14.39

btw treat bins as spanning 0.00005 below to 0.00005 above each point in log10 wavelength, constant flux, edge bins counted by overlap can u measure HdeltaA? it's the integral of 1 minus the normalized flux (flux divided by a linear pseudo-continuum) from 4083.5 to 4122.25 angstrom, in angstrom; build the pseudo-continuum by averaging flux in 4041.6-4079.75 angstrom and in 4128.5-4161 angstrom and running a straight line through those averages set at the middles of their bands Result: 7.3 angstrom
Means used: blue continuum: 14.6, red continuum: 14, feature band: 11.6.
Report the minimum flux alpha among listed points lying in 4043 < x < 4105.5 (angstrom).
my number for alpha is 8.606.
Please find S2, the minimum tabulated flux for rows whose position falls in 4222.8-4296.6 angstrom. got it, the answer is 10.45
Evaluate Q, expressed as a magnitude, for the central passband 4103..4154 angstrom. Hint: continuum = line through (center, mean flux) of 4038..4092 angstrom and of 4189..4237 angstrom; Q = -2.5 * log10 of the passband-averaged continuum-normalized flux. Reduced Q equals 0.08 mag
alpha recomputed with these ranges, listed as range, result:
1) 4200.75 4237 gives 10.74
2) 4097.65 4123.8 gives 7.139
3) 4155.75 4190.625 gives 10.92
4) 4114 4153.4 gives 8.883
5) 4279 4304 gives 10.86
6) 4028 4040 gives 10.9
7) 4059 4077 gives 10.28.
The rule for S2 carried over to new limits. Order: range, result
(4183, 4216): 11.06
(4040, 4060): 9.668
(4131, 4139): 9.362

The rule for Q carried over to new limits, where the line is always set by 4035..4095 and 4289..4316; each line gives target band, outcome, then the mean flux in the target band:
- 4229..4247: -0.01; 13.6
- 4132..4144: -0.05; 14.5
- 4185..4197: -0.05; 14.3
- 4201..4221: -0.05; 14.2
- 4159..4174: 0.01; 13.6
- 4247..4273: -0.07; 14.3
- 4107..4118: 0.25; 11.1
